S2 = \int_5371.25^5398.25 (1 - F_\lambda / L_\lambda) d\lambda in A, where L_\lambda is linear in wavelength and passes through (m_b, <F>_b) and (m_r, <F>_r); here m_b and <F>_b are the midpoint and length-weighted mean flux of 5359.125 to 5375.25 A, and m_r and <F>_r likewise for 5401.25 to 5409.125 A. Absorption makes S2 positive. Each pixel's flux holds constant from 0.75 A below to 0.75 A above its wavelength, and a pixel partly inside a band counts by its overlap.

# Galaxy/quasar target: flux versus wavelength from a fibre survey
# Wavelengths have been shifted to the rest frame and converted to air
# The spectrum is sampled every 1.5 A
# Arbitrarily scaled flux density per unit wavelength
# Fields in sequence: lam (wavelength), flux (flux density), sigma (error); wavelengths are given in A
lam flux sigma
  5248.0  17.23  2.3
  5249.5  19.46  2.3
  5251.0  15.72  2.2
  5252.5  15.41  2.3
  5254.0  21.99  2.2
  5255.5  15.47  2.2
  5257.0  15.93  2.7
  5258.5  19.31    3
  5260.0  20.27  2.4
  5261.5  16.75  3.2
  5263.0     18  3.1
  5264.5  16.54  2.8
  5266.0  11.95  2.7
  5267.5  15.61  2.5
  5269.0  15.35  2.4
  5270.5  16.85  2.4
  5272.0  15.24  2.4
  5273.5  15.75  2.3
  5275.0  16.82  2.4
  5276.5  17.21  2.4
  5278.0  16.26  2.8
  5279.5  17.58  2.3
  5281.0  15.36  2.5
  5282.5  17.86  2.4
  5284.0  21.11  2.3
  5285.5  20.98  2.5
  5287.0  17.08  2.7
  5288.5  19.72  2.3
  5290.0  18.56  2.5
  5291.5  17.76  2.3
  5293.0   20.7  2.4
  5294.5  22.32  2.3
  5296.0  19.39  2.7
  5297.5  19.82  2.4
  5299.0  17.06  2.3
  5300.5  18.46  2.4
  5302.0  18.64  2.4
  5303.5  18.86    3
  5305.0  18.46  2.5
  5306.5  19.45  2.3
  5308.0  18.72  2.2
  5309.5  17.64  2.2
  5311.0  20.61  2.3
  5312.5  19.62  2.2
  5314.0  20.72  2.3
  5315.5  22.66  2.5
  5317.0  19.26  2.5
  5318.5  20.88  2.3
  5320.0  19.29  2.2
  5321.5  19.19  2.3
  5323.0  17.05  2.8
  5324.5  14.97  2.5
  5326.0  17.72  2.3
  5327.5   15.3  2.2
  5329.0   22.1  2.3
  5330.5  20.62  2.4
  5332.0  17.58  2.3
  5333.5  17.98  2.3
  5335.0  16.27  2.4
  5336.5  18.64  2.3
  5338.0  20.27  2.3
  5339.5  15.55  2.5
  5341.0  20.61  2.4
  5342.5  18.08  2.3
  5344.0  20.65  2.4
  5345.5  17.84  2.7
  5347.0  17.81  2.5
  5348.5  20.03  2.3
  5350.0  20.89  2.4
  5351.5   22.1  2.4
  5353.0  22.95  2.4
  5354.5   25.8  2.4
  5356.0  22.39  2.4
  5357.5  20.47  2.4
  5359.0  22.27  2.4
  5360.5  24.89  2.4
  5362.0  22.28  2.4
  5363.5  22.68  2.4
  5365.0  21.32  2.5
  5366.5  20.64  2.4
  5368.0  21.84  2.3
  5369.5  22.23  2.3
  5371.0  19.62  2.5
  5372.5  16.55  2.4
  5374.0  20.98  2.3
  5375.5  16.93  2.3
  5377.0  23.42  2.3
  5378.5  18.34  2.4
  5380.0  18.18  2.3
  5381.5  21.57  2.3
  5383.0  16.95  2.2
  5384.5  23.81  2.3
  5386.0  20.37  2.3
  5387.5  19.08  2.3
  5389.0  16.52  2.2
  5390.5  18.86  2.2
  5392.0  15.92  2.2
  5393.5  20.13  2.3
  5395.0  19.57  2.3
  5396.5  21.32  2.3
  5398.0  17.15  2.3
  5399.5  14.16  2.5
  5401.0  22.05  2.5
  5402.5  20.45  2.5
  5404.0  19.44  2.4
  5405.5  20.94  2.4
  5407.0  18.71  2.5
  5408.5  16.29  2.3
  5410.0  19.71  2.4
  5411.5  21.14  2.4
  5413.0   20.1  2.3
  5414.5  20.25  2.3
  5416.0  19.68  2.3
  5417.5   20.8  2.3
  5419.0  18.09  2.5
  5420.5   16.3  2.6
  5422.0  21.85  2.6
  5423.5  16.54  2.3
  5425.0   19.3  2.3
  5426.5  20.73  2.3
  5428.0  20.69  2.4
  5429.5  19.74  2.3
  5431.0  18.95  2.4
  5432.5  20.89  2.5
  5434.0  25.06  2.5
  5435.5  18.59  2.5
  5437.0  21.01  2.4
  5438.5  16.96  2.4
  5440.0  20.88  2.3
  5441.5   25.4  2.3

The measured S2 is 1.5 A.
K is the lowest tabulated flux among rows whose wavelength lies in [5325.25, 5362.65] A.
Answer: 15.3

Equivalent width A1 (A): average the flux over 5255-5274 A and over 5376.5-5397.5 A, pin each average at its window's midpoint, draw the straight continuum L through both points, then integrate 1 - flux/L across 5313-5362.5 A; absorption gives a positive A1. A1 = -4.25 A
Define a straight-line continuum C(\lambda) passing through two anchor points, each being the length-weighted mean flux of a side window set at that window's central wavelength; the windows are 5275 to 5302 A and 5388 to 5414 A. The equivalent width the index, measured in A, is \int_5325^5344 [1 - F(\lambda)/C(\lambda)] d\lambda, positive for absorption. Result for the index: 0.3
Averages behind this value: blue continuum 18.6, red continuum 19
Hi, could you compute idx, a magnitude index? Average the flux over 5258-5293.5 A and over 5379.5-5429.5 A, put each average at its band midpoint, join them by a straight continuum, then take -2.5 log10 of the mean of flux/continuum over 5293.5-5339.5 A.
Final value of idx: -0.06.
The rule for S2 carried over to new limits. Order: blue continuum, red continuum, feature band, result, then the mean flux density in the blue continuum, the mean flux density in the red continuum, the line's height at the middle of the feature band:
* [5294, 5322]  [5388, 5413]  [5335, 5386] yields -3.5 A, 19.5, 18.9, 19.2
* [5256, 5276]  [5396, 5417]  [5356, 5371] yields -2.8 A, 16.5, 19.4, 18.5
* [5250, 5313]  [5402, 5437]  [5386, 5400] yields 0.8 A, 17.9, 19.8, 19.4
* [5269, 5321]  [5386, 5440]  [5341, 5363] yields -2.6 A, 18.7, 19.4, 19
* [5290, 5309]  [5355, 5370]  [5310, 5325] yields 0.4 A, 19.1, 22.2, 20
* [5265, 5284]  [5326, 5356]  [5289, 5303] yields -1.6 A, 16.2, 19.6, 17.3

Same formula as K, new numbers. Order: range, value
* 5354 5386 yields 16.55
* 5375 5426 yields 14.16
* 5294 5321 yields 17.06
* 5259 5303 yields 11.95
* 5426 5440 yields 16.96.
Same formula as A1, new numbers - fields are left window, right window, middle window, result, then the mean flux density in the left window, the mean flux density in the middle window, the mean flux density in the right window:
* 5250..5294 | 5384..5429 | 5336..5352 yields -0.75 A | 17.4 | 19.3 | 19.3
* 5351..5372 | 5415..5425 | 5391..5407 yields 0.80 A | 22.2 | 19.1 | 18.9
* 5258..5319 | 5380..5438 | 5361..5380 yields -1.40 A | 18.3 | 20.5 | 19.5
